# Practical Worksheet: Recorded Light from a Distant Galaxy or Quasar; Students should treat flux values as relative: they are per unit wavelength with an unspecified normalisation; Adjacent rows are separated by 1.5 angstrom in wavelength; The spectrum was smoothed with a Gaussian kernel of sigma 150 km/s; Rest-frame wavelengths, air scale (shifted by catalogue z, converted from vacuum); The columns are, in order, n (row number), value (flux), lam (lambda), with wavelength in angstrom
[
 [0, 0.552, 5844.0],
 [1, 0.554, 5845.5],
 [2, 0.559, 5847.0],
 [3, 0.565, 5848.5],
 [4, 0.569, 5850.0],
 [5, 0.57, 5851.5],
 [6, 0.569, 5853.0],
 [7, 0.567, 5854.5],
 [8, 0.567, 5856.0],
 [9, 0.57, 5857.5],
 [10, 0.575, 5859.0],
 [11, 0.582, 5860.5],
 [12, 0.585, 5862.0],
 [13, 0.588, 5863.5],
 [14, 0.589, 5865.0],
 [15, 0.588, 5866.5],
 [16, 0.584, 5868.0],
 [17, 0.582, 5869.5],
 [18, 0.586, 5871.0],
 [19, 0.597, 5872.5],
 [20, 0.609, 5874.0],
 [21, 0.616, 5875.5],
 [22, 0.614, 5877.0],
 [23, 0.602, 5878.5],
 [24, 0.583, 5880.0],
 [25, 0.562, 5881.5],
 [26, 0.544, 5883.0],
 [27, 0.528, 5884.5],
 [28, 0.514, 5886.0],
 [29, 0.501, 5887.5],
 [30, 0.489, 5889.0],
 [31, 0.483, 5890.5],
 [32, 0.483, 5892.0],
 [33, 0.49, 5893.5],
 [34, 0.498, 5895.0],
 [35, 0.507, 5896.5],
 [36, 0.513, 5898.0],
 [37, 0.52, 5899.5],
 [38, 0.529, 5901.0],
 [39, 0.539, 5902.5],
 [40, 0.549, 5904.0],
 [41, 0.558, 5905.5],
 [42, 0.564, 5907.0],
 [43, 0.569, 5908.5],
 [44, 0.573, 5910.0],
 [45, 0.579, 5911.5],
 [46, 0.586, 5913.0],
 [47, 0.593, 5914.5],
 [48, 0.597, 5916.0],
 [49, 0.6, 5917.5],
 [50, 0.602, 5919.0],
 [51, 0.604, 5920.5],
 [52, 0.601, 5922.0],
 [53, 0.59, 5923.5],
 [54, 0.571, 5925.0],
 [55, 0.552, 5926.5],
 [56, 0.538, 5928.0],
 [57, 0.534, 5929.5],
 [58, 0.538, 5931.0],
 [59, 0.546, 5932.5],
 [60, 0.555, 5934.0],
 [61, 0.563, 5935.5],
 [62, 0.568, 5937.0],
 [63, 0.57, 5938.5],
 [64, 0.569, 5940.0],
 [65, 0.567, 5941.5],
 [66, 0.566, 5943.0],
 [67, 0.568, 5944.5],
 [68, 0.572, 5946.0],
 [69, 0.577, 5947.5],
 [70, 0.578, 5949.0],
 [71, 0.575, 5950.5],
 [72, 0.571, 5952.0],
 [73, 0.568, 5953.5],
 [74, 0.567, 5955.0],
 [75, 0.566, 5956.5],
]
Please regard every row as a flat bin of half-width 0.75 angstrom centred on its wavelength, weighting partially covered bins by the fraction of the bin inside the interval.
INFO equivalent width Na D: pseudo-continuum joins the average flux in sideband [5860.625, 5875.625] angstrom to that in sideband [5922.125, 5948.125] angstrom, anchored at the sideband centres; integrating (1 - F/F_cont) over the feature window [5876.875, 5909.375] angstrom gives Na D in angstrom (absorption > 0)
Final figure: 2.7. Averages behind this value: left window 0.591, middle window 0.532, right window 0.562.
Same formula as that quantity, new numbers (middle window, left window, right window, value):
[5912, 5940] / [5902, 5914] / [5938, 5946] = -0.3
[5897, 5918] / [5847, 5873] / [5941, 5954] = 0.5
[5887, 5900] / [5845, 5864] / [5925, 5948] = 1.6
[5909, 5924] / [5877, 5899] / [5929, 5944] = -1.3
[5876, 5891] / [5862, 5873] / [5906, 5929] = 1.1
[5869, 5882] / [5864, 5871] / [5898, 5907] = -0.5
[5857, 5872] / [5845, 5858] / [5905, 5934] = -0.4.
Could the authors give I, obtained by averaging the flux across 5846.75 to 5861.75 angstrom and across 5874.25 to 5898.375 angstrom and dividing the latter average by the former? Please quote 0.94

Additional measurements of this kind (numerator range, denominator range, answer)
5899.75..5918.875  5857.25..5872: 0.98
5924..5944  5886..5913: 1.06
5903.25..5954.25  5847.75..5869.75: 0.99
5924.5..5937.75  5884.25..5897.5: 1.11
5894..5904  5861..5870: 0.89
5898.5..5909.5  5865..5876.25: 0.92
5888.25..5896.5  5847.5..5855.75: 0.86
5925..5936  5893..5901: 1.08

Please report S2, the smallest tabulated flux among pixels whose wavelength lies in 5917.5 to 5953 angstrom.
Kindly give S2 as 0.534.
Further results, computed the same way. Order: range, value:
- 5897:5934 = 0.513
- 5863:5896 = 0.483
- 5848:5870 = 0.565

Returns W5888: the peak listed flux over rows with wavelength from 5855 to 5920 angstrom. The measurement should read 0.616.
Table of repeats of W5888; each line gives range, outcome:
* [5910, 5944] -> 0.604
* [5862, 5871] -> 0.589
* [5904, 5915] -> 0.593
